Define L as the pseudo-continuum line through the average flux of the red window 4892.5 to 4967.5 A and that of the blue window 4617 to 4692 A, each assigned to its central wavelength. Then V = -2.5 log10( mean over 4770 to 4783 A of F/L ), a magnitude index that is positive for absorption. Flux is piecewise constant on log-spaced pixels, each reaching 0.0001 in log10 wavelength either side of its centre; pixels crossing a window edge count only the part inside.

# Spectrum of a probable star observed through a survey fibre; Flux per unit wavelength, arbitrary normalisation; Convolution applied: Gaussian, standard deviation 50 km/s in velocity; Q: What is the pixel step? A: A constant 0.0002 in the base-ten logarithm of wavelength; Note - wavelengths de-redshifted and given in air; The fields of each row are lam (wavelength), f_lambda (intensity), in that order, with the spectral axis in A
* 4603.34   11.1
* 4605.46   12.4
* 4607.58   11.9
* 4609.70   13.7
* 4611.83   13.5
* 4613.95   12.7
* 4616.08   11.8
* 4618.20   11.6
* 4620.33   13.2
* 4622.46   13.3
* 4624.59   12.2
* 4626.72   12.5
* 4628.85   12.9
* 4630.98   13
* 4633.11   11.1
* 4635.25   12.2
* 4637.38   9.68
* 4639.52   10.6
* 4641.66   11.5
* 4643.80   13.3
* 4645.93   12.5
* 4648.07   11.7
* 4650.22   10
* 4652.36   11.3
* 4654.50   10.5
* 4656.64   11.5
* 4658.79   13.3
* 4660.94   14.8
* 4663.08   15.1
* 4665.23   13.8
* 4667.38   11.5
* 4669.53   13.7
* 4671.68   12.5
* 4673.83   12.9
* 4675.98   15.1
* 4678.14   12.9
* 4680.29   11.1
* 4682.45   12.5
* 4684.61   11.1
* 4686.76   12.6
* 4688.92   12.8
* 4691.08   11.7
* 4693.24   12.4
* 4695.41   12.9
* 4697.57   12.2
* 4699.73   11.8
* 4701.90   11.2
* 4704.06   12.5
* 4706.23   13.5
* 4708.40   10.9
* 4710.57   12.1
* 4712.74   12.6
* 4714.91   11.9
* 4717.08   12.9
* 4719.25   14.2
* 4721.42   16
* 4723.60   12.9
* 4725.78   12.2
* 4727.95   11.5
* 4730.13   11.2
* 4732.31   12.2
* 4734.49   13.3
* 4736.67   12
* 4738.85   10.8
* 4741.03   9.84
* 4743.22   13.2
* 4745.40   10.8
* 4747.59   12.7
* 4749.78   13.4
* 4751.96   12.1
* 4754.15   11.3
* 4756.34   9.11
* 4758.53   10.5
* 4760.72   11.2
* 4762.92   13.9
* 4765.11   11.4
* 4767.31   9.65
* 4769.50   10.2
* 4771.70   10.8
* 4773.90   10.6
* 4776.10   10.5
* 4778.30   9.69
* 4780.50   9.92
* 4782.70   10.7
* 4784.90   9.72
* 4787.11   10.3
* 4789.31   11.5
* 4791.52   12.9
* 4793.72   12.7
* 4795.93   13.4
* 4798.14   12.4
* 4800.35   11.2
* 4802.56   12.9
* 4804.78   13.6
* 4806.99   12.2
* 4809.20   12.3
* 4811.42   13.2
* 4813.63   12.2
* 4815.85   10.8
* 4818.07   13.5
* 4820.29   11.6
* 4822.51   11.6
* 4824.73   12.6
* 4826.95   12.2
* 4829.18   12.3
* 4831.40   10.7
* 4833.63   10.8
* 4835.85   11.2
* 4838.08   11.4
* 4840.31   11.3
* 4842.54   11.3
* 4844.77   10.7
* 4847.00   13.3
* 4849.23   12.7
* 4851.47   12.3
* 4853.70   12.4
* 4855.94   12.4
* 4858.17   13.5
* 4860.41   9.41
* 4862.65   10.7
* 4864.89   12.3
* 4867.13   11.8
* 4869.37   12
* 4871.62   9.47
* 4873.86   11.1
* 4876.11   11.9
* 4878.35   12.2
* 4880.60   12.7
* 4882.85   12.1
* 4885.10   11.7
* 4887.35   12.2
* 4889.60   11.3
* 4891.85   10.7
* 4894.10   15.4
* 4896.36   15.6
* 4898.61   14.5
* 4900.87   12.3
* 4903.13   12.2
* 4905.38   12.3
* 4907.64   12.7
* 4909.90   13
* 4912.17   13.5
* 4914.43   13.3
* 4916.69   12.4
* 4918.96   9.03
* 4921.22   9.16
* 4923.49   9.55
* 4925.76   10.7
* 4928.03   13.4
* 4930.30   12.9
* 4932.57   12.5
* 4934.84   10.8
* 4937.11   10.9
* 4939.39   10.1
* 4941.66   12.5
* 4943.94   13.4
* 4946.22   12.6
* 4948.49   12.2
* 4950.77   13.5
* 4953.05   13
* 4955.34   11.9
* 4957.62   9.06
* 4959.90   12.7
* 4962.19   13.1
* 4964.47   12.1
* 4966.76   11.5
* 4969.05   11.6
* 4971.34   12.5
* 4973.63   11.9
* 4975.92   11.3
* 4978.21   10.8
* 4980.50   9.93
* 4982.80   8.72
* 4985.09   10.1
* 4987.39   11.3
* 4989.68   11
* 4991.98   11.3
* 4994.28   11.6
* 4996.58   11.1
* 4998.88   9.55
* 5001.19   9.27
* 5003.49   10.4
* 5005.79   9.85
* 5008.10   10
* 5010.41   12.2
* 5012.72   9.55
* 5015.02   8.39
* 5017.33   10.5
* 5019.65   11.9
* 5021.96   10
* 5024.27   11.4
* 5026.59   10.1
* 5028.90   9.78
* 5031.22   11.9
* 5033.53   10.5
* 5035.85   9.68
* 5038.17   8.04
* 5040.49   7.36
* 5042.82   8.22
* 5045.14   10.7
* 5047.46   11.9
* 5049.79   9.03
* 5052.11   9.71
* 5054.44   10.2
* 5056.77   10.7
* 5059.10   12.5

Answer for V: 0.19 mag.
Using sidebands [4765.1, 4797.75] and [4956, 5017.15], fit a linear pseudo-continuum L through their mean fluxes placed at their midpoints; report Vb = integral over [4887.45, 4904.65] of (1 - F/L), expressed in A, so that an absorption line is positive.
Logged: -3.48 A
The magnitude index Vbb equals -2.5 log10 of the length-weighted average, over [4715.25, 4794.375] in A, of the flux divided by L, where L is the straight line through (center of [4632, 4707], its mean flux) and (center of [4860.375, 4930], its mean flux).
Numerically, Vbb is 0.05 mag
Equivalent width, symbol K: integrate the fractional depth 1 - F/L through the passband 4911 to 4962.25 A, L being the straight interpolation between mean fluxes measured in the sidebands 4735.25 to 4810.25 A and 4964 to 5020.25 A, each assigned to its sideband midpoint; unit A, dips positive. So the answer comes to -4.3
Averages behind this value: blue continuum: 11.5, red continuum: 10.7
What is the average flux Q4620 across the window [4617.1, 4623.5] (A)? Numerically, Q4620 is 12.7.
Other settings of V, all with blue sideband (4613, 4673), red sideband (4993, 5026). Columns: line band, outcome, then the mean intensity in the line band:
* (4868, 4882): -0.05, 11.6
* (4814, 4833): -0.05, 11.9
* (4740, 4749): 0.01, 11.7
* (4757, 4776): 0.07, 11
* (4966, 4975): -0.12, 11.9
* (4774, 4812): -0.01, 11.7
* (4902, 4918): -0.17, 12.7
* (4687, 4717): -0.02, 12.2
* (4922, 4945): -0.08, 11.6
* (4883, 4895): -0.11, 12.2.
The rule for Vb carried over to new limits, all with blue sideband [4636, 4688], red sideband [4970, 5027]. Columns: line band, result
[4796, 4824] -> -1.9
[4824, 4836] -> -0.2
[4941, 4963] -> -3.1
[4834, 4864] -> -1.0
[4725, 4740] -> 0.1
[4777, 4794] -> 1.2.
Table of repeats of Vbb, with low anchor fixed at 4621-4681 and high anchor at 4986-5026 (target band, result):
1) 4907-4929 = -0.06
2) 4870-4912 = -0.12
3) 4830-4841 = 0.03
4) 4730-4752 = -0.01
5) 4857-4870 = -0.03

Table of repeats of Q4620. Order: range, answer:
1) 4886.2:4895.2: 12.4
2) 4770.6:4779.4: 10.4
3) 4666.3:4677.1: 13.1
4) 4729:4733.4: 11.7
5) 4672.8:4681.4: 13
